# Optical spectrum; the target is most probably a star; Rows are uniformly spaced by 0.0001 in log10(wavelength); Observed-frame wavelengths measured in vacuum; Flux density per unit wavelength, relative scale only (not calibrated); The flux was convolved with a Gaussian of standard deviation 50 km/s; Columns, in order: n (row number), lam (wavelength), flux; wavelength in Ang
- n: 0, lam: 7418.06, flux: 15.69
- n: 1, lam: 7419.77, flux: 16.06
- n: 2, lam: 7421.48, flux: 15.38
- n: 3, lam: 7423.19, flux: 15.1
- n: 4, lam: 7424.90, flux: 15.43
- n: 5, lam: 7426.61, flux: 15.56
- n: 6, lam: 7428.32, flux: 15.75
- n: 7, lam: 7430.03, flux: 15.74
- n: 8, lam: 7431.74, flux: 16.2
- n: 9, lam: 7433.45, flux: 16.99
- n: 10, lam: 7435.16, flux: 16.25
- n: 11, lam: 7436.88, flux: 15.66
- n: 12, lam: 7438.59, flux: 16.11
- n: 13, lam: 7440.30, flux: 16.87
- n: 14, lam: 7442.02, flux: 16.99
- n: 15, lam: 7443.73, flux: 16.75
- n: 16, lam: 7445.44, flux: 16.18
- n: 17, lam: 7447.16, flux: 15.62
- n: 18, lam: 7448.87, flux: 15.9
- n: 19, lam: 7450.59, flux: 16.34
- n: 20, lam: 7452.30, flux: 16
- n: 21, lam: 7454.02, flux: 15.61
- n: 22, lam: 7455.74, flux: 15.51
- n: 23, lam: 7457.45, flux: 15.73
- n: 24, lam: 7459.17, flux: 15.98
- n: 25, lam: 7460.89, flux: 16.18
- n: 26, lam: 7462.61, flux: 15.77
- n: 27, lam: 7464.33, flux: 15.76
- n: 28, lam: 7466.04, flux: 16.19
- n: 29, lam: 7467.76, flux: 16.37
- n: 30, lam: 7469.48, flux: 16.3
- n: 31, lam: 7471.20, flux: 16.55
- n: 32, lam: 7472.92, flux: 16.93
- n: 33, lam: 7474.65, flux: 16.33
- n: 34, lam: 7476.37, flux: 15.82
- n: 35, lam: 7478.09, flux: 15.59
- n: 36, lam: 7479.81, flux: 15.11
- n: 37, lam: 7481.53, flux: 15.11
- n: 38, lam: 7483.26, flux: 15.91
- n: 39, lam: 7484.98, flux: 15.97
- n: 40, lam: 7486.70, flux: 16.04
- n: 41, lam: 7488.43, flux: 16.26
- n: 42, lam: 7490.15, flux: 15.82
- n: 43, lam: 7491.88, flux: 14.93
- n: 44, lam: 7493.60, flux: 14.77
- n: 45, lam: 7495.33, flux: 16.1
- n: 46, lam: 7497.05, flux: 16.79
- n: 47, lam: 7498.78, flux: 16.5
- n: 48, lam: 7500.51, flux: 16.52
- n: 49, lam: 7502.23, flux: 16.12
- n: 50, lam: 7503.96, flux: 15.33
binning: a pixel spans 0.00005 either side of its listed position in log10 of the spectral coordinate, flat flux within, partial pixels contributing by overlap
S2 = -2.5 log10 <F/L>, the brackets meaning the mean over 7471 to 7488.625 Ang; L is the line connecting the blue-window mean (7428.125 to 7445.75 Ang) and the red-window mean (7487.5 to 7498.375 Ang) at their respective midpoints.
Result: 0.000 mag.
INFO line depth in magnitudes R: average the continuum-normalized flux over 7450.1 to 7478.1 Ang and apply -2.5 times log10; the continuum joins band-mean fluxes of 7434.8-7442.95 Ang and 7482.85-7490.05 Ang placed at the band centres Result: 0.01 mag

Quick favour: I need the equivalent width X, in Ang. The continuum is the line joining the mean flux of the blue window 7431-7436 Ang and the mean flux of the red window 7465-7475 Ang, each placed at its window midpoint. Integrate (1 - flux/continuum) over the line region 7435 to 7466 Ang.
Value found 0.8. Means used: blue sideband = 16.5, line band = 16.1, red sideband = 16.4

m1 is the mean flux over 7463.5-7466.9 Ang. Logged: 16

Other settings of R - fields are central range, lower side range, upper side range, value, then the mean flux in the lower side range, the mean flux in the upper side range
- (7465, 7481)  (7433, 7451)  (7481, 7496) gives -0.016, 16.3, 15.7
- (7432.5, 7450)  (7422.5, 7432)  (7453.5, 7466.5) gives -0.042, 15.6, 15.8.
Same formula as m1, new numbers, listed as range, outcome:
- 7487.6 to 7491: 16.1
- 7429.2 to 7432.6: 16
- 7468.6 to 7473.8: 16.6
